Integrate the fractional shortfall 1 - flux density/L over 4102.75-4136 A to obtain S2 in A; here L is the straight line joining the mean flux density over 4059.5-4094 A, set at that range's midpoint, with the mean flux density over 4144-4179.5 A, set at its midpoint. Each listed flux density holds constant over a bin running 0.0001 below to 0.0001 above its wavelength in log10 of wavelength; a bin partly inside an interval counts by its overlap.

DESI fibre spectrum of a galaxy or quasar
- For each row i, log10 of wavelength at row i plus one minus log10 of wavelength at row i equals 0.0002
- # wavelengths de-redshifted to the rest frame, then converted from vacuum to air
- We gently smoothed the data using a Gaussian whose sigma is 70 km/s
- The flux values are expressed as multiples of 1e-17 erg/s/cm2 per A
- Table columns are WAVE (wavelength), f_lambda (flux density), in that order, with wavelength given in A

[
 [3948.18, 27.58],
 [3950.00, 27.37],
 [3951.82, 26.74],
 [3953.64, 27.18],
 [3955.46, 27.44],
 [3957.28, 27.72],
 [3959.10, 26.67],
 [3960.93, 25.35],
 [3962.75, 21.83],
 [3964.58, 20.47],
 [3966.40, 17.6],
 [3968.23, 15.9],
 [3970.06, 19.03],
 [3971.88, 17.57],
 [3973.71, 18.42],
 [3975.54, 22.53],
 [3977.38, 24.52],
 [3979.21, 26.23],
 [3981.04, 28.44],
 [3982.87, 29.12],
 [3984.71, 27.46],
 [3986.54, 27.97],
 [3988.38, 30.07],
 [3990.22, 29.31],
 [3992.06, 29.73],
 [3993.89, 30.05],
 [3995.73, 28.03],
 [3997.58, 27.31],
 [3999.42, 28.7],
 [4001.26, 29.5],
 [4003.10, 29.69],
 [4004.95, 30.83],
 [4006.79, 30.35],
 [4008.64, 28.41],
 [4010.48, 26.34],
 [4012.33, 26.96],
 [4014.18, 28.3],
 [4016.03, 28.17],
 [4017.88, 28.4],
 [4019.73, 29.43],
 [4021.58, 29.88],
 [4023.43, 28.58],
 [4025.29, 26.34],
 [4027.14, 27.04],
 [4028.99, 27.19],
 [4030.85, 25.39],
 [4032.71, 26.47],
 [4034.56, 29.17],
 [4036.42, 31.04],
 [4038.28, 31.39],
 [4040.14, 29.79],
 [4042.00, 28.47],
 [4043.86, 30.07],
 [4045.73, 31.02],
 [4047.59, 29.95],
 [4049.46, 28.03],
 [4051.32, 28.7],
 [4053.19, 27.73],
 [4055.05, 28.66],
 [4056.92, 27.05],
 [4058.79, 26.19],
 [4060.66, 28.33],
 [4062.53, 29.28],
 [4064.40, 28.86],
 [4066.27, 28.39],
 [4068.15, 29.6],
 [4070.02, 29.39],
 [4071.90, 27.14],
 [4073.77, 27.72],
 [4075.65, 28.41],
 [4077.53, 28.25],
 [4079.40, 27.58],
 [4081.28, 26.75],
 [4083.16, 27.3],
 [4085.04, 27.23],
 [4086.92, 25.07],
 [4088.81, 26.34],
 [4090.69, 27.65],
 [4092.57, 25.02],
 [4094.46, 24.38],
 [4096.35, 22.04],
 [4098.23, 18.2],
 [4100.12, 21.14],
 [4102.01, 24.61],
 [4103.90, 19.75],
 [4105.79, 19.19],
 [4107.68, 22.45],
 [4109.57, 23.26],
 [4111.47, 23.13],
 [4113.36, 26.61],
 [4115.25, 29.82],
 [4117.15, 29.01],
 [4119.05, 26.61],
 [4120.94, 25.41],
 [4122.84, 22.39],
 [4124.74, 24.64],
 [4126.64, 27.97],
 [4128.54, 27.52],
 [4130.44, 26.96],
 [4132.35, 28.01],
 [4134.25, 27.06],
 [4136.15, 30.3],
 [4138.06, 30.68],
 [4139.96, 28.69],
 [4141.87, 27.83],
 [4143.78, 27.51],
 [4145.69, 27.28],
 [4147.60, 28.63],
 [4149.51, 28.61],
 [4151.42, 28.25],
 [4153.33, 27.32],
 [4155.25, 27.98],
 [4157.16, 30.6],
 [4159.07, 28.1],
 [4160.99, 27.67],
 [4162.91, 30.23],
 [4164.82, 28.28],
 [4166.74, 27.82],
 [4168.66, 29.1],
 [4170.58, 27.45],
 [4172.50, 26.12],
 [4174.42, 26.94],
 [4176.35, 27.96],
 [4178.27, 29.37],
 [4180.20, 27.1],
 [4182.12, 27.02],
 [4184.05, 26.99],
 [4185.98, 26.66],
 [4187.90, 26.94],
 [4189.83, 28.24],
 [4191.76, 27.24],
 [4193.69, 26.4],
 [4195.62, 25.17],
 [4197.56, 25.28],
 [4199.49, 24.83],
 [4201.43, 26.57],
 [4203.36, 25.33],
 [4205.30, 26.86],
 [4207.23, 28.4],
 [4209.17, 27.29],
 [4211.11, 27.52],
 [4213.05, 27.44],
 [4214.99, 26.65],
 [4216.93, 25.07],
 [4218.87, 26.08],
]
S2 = 2.99 A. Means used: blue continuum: 27.6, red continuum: 28.2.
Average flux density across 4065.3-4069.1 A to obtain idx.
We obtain 29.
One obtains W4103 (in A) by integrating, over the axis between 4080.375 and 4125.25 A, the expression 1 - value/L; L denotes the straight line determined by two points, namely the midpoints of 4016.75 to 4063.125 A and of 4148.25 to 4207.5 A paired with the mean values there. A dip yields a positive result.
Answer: 5.67 A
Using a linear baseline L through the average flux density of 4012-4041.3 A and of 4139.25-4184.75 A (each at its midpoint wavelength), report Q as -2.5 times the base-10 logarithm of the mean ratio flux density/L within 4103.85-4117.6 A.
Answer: 0.16 mag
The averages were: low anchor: 28.4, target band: 24.3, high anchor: 28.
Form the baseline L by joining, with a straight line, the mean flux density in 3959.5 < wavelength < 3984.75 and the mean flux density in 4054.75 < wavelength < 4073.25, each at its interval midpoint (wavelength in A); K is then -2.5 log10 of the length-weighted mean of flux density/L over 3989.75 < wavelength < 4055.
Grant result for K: -0.13 mag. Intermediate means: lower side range 22.4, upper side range 28.3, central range 28.7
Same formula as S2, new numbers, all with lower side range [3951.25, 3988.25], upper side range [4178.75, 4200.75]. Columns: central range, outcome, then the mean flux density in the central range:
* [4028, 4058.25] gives -4.7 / 28.7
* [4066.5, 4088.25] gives -2.1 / 27.7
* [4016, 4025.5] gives -1.6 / 28.6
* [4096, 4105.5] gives 1.7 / 21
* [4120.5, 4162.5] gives -2.8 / 27.8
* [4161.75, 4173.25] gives -0.8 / 28.2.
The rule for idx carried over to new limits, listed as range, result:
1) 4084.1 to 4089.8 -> 26.2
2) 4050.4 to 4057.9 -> 28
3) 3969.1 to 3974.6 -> 18.3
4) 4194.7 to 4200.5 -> 25.1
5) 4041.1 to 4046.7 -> 29.9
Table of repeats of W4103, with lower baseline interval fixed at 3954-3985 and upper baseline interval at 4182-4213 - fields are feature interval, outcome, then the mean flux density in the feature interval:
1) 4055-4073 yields -2.60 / 28.3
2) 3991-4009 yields -4.19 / 29.3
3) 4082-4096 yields -0.51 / 26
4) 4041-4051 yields -2.06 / 29.5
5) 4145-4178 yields -2.55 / 28.2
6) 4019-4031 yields -1.84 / 27.8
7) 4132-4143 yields -1.28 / 28.8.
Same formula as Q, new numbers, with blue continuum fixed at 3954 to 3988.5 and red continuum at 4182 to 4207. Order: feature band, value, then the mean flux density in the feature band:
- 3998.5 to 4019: -0.182 mag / 28.7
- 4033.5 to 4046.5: -0.217 mag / 30.1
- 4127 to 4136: -0.080 mag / 27.7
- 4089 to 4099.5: 0.075 mag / 23.6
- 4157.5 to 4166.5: -0.102 mag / 28.7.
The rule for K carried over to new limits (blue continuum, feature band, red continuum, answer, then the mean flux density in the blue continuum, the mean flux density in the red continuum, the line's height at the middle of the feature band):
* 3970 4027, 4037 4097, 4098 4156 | -0.047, 27.4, 26.1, 26.7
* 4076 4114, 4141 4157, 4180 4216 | -0.100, 24.3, 26.7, 25.6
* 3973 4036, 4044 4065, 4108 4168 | -0.033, 27.8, 27.5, 27.7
